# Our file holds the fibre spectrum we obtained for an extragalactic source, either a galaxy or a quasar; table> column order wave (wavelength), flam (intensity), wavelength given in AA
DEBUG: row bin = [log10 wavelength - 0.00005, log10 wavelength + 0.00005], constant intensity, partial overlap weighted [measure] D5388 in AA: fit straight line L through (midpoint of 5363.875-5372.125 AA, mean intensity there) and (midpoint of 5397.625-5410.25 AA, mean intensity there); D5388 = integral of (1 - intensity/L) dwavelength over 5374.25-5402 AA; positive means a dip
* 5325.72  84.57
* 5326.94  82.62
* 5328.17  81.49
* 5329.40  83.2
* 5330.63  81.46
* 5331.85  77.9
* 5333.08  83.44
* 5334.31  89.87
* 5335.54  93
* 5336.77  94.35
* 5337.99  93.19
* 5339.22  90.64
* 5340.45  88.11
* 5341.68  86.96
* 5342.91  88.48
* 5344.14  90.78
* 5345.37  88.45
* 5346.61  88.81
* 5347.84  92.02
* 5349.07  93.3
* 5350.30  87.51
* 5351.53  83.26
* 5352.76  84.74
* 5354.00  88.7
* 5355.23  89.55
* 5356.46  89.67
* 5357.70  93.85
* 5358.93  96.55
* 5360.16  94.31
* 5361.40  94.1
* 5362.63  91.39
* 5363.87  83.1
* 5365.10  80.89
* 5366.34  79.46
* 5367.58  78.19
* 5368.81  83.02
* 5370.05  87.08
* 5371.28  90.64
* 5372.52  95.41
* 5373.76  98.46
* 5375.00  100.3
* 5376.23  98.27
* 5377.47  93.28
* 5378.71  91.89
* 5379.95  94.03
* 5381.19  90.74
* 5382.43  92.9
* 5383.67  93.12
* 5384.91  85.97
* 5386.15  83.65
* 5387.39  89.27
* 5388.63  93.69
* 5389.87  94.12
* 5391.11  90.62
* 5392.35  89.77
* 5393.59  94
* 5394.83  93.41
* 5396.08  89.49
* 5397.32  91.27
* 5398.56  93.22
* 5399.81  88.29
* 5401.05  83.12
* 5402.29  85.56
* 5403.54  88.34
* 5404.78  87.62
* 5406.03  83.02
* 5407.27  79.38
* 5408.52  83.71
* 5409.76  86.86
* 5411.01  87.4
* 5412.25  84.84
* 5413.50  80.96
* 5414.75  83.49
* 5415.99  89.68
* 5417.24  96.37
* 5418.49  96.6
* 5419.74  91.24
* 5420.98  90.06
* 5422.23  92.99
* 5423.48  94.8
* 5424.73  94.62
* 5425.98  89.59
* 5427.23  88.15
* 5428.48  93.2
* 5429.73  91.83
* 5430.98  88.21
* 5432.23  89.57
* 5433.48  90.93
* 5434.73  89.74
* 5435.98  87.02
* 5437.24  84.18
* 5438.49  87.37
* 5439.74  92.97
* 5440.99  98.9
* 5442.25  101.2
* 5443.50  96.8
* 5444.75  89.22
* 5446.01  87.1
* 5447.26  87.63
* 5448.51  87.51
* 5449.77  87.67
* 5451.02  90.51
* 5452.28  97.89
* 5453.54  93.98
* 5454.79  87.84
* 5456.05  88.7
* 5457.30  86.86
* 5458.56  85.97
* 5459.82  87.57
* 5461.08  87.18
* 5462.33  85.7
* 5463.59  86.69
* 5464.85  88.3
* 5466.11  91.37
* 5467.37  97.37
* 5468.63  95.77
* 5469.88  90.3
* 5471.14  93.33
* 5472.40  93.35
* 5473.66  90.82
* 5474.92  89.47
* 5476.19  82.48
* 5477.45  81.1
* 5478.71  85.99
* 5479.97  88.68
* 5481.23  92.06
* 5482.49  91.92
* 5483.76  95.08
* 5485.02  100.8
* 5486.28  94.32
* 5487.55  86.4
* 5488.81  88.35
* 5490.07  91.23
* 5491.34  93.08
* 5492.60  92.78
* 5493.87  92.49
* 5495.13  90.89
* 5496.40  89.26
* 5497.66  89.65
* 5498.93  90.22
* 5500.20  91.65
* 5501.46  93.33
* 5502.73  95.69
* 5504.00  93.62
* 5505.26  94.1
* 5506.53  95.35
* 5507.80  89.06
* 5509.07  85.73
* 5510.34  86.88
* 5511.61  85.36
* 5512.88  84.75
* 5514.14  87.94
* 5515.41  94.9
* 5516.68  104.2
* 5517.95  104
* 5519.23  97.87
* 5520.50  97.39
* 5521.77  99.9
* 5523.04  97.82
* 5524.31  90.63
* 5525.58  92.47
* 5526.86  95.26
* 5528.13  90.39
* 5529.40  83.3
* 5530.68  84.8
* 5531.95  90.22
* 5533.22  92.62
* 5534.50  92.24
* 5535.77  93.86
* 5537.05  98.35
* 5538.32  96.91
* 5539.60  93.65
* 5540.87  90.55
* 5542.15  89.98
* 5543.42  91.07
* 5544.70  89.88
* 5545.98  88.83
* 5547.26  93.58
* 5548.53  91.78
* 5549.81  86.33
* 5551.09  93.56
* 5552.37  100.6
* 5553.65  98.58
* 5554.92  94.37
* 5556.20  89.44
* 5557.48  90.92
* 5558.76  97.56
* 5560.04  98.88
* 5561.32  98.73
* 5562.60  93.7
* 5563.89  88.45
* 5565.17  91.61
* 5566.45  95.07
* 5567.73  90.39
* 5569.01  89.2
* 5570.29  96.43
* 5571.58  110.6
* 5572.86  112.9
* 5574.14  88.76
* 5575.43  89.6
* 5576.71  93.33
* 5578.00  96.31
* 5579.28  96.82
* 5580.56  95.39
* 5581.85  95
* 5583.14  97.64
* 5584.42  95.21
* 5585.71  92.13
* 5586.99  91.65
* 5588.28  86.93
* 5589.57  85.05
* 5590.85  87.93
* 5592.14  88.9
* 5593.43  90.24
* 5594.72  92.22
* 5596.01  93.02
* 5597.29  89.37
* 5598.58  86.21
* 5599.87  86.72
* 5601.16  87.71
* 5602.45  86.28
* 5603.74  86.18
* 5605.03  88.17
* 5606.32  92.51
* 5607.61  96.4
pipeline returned -2.2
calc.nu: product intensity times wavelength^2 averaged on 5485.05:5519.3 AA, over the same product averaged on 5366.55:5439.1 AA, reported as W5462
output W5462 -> 1.1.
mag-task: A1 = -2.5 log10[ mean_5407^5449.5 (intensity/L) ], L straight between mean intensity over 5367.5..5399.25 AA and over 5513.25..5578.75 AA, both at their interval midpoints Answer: 0.03 mag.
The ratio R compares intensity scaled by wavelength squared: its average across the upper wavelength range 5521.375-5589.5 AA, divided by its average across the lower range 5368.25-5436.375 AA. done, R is 1.10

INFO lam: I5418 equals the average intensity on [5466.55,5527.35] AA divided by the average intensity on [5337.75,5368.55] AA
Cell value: 1.0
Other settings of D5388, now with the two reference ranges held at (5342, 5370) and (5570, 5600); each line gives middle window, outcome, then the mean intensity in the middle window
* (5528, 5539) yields 0.1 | 91.5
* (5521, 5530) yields -0.1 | 93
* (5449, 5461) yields 0.1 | 89.5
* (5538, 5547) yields 0.1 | 91.4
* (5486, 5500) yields 0.1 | 90.7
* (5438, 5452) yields -0.2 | 91.7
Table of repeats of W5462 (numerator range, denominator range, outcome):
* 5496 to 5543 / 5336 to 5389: 1.09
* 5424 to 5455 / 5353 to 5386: 1.03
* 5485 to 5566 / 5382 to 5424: 1.09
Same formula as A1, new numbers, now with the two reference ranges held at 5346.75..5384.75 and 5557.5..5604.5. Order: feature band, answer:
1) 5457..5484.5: 0.024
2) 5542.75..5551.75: 0.020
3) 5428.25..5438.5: 0.024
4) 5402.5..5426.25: 0.029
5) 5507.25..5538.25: -0.006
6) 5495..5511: 0.009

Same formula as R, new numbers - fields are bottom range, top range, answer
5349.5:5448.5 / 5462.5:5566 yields 1.07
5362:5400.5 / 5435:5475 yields 1.03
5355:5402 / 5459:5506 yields 1.04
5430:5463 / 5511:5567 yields 1.07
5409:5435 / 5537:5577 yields 1.10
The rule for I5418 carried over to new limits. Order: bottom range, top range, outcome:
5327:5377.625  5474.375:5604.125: 1.04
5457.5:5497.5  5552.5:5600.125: 1.04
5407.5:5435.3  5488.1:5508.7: 1.02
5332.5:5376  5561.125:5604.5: 1.03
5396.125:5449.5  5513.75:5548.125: 1.05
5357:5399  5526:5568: 1.02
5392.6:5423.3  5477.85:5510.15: 1.03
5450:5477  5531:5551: 1.02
